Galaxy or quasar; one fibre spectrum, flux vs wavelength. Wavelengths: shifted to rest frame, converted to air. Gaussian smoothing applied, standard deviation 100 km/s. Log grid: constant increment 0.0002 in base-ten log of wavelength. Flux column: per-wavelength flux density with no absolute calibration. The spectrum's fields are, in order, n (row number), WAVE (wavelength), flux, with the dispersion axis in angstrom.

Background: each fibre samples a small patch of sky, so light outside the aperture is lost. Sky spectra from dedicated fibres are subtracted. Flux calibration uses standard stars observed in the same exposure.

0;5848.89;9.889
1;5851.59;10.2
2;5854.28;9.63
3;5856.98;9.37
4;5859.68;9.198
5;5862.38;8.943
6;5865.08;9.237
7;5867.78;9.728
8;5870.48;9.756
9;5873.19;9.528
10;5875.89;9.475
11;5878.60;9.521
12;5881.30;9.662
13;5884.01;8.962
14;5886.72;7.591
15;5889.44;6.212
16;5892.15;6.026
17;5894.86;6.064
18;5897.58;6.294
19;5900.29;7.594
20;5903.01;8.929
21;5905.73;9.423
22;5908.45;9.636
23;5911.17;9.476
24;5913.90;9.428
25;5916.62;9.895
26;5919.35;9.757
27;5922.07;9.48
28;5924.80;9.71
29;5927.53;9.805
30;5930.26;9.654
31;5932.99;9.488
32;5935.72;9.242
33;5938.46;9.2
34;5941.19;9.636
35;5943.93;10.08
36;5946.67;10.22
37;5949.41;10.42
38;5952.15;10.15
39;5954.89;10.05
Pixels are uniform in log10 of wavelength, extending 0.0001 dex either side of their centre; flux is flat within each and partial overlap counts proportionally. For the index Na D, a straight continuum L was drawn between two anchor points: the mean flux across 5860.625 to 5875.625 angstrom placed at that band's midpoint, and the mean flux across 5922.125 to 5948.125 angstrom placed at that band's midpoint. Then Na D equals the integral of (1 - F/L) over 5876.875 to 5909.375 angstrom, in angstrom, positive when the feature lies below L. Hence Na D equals 5.2 angstrom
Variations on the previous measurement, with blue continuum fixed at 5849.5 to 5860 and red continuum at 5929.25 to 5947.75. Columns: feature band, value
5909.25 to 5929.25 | 0.0 angstrom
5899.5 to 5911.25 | 0.7 angstrom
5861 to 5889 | 1.5 angstrom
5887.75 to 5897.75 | 3.6 angstrom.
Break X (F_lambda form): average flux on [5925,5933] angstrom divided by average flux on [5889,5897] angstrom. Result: 1.59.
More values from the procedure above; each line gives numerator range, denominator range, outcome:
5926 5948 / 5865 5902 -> 1.17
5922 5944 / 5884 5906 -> 1.32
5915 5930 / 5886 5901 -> 1.48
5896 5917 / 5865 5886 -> 0.93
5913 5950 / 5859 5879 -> 1.03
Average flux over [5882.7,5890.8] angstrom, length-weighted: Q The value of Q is 7.57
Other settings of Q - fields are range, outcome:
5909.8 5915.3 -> 9.45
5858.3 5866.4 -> 9.12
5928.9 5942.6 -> 9.45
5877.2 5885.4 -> 9.38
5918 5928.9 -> 9.69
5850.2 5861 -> 9.6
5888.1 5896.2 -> 6.11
